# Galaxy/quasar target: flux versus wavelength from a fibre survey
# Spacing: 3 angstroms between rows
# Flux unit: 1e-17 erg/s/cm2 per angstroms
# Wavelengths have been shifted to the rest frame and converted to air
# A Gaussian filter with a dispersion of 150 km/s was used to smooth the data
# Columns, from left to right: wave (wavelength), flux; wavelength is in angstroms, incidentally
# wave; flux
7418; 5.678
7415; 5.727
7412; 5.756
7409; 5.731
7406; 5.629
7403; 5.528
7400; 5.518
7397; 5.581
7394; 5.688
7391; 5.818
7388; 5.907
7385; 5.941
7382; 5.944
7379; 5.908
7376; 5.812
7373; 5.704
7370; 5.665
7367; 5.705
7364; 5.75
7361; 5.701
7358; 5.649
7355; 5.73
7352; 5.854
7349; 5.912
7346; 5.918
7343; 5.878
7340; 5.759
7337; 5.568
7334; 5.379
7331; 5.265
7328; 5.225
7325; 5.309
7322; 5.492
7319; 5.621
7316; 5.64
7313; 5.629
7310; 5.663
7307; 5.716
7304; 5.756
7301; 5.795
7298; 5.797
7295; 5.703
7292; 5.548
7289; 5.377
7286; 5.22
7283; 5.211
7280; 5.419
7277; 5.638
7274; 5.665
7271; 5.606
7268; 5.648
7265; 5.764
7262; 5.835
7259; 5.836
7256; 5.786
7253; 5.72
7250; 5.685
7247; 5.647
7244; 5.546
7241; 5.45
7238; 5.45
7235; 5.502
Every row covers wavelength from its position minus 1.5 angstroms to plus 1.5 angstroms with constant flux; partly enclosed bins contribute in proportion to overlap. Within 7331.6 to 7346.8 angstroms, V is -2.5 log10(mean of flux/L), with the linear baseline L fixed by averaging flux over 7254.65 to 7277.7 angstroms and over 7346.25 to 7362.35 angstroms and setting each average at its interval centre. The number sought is 0.02 mag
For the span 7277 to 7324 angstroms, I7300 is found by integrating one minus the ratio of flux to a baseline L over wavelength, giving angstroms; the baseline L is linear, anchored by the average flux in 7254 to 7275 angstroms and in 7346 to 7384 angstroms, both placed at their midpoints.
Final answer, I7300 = 1.5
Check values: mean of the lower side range 5.74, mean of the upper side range 5.79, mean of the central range 5.57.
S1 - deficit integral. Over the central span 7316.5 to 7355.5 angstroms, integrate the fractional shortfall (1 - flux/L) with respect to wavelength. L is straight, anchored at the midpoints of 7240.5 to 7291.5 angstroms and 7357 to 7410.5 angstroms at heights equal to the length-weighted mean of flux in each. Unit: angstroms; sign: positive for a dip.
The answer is 0.5 angstroms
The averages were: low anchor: 5.59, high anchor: 5.73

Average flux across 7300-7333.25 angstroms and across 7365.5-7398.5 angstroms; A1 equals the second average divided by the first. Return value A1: 1.0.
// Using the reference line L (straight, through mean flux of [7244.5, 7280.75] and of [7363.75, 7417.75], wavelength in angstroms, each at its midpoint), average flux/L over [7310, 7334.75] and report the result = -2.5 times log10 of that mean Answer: 0.05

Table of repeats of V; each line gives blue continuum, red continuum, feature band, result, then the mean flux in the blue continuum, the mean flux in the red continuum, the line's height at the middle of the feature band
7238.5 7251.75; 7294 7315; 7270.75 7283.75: 0.03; 5.57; 5.72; 5.65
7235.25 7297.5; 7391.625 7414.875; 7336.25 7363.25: -0.03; 5.59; 5.65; 5.62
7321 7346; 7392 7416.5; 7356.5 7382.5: -0.03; 5.51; 5.65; 5.58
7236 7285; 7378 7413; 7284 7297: 0.03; 5.61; 5.74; 5.64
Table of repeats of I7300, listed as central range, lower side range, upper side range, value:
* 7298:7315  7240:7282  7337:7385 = 0.00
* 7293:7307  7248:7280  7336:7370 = -0.05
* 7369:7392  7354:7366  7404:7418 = -0.55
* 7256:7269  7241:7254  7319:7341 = -0.44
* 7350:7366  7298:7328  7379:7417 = -0.18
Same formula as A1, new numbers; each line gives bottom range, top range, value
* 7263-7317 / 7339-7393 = 1.04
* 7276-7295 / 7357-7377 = 1.05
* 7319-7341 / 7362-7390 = 1.07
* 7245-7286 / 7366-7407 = 1.02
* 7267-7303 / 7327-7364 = 1.02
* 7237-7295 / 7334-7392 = 1.04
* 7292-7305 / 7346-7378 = 1.00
